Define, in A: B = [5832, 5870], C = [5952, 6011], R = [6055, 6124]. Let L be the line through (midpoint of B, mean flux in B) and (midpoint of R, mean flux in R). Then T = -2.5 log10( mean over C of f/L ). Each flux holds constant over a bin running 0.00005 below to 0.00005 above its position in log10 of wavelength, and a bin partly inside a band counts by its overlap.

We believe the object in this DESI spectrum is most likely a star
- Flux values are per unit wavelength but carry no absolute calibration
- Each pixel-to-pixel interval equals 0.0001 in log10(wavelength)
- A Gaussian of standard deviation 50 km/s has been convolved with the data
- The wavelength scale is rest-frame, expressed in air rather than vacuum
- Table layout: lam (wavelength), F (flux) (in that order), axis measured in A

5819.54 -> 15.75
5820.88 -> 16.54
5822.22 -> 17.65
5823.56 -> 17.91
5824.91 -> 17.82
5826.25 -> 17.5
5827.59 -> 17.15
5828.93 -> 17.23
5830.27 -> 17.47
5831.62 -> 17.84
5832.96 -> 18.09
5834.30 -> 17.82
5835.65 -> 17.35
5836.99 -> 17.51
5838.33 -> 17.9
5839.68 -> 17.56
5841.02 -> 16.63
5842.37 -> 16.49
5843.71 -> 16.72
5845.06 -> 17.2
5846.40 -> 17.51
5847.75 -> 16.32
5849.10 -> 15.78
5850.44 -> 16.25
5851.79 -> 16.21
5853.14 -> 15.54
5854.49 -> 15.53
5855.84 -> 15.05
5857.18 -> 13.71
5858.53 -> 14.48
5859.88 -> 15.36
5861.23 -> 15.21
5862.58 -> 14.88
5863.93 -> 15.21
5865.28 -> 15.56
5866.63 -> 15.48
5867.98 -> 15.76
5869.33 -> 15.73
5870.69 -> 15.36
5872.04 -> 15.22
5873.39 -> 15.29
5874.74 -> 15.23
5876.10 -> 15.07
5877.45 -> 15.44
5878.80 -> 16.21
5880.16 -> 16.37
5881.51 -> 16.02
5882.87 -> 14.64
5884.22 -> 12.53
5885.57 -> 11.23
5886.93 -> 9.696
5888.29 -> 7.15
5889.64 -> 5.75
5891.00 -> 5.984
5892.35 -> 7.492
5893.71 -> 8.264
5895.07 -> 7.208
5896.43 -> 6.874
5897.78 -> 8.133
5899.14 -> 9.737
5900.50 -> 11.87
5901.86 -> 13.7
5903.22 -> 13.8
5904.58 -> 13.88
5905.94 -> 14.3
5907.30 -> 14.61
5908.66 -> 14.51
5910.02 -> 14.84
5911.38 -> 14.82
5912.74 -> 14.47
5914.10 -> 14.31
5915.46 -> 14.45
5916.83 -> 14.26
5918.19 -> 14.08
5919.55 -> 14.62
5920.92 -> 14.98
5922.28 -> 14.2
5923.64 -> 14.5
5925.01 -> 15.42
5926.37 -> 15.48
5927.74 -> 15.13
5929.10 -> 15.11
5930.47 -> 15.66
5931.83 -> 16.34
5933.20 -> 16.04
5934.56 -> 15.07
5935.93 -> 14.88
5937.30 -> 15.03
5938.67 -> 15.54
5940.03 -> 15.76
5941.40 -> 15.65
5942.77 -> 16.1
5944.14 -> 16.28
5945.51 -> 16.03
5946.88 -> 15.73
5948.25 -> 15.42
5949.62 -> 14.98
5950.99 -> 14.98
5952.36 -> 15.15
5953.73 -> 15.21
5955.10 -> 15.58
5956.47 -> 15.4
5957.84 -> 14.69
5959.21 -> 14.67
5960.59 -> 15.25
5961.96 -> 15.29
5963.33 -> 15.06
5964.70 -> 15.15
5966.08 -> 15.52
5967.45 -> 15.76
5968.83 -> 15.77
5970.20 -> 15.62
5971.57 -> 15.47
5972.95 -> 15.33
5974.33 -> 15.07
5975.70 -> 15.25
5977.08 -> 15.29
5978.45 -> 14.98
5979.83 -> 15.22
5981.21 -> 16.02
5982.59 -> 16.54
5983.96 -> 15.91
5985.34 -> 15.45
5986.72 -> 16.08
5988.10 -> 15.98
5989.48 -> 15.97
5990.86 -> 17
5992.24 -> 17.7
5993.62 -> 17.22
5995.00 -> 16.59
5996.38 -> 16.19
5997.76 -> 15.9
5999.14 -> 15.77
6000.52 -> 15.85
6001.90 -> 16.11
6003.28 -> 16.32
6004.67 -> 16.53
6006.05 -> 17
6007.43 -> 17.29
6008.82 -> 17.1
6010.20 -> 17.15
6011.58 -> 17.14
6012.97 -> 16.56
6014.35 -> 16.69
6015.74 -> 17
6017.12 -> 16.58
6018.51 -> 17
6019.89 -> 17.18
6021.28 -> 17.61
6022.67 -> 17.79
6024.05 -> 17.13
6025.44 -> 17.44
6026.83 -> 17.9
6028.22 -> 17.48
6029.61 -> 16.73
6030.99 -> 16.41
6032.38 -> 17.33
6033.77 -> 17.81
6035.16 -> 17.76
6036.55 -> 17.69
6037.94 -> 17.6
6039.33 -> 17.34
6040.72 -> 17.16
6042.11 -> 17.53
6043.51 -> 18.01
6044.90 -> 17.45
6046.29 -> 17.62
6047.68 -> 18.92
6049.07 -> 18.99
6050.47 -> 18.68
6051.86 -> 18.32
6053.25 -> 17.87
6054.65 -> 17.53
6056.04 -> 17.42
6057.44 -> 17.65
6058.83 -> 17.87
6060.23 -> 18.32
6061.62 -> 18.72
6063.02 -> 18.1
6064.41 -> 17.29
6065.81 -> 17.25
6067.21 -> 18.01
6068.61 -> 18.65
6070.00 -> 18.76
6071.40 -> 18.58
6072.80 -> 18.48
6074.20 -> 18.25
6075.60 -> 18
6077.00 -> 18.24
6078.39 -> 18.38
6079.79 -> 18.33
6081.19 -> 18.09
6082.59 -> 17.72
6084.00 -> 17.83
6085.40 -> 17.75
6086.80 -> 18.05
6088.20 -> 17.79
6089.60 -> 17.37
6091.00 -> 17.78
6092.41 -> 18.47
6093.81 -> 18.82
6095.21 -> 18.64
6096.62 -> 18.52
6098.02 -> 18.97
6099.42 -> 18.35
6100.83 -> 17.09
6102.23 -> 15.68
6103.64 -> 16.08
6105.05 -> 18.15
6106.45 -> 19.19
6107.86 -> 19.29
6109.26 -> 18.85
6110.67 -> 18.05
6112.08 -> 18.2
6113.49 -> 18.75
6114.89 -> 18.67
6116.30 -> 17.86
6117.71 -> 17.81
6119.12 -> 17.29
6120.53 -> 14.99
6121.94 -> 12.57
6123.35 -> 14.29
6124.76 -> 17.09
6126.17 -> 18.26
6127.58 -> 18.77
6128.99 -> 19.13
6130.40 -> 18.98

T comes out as 0.08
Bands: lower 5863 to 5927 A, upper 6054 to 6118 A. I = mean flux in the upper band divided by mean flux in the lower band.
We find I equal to 1.37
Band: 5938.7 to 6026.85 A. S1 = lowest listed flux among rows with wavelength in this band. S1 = 14.67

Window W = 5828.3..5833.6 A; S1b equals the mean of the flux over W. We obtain 17.7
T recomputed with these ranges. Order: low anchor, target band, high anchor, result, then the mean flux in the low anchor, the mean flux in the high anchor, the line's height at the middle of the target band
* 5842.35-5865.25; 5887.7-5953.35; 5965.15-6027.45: 0.184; 15.7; 16.4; 16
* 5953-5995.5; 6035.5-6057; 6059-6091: -0.029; 15.7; 18.1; 17.4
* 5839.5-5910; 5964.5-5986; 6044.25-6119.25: 0.023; 13.7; 18.1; 15.9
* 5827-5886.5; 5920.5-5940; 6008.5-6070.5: 0.090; 15.9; 17.6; 16.6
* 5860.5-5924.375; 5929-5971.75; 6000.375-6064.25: -0.037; 13.2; 17.4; 14.9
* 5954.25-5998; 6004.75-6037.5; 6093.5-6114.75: -0.040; 15.7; 18.2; 16.6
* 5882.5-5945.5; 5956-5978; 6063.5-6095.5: -0.039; 13.2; 18.1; 14.8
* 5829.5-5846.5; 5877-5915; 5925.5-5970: 0.343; 17.4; 15.4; 16.4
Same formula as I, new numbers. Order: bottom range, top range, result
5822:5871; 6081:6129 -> 1.08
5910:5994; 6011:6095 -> 1.15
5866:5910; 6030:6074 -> 1.43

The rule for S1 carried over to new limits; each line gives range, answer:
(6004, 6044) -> 16.41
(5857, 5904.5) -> 5.75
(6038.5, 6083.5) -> 17.16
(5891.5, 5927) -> 6.874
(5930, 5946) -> 14.88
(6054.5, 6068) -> 17.25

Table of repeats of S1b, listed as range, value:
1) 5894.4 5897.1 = 7.03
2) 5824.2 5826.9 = 17.6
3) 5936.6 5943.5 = 15.6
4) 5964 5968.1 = 15.5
